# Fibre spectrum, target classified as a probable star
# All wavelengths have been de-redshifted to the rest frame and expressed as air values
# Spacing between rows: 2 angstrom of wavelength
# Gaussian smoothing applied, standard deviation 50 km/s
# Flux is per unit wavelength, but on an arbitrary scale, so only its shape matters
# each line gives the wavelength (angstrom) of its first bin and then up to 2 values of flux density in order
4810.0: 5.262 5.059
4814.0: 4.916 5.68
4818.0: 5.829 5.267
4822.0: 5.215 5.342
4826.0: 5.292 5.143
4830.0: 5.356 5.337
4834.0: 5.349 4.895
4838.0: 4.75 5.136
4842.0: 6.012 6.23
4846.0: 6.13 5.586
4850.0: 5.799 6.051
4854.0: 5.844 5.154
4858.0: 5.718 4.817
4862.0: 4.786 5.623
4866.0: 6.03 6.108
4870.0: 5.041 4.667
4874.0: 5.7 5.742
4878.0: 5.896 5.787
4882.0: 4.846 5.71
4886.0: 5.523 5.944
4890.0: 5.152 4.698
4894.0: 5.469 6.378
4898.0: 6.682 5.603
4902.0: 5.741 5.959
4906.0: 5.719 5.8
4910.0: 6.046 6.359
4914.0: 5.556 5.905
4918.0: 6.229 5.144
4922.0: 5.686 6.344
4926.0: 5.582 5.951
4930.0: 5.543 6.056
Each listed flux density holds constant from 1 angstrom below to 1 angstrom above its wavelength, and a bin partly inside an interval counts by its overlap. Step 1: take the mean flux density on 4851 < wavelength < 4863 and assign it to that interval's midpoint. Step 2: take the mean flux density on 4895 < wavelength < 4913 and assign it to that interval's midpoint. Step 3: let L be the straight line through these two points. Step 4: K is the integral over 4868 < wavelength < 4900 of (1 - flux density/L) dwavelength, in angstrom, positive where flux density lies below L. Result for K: 1.1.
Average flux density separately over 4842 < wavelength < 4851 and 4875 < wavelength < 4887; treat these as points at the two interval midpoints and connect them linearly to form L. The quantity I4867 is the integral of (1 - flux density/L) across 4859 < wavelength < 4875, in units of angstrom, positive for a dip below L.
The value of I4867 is 1.07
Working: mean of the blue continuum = 5.94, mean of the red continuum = 5.58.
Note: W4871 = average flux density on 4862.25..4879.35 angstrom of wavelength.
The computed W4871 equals 5.57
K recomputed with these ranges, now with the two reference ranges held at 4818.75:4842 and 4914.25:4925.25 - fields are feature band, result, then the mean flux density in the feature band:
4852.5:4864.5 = 0.2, 5.34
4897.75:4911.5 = -0.4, 5.91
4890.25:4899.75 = -0.1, 5.74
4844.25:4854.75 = -1.1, 5.91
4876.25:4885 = 0.0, 5.58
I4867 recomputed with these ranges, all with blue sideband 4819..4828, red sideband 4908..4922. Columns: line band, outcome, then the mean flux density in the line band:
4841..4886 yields -0.7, 5.6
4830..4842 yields 0.3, 5.19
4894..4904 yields -0.5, 6.02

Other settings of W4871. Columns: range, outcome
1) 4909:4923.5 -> 5.86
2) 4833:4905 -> 5.57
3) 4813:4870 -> 5.47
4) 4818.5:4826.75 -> 5.31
